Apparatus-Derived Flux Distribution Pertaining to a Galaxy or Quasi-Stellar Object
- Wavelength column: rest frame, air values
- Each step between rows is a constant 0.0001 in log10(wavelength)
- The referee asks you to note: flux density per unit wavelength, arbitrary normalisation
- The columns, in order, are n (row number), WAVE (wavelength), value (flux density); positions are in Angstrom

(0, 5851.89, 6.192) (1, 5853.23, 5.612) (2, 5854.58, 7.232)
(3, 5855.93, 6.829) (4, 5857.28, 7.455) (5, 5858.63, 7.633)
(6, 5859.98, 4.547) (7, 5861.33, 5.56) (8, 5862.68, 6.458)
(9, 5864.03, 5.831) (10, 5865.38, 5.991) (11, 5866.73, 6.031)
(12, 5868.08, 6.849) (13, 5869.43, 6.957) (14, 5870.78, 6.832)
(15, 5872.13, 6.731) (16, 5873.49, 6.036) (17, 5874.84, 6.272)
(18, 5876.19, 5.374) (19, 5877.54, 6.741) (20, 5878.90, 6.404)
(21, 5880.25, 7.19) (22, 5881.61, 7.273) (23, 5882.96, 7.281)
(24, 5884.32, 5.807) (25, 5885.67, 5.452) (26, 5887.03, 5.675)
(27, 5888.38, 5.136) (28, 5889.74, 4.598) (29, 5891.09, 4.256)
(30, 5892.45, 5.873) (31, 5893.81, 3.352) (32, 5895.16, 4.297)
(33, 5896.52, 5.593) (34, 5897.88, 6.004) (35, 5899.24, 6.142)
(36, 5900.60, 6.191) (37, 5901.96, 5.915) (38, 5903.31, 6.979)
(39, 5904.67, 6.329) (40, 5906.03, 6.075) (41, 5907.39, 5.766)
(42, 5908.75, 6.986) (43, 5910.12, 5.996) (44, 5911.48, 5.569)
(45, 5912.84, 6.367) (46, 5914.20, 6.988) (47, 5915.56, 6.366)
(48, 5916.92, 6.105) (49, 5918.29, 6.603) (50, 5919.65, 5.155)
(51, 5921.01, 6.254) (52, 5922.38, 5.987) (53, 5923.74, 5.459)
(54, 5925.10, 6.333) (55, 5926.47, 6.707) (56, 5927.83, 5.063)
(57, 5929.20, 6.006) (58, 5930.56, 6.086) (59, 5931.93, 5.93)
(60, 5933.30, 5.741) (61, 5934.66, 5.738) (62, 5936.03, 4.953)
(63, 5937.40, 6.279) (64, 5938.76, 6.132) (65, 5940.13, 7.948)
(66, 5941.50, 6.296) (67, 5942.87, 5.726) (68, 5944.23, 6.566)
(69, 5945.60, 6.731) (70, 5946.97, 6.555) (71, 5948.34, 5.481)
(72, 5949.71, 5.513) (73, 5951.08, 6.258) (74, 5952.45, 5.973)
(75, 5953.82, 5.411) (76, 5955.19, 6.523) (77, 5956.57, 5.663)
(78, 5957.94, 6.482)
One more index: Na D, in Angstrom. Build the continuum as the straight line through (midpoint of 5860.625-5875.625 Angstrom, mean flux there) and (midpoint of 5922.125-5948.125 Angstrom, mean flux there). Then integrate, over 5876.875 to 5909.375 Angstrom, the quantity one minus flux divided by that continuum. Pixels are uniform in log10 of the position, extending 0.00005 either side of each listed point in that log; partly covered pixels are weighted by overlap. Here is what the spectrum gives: 1.8 Angstrom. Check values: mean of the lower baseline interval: 6.31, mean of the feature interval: 5.89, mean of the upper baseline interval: 6.11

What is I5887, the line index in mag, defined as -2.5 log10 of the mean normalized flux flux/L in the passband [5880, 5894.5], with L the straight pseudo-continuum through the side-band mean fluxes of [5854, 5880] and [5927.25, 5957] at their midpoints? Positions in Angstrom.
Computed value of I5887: 0.13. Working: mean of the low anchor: 6.42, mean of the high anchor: 6.03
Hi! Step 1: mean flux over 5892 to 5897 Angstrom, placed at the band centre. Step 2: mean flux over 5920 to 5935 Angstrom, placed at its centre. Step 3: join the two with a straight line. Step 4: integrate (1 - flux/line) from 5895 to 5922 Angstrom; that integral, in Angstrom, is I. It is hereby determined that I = -4.7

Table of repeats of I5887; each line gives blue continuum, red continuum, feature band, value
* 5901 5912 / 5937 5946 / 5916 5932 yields 0.07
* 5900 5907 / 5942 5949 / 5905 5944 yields 0.03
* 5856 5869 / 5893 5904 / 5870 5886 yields -0.09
